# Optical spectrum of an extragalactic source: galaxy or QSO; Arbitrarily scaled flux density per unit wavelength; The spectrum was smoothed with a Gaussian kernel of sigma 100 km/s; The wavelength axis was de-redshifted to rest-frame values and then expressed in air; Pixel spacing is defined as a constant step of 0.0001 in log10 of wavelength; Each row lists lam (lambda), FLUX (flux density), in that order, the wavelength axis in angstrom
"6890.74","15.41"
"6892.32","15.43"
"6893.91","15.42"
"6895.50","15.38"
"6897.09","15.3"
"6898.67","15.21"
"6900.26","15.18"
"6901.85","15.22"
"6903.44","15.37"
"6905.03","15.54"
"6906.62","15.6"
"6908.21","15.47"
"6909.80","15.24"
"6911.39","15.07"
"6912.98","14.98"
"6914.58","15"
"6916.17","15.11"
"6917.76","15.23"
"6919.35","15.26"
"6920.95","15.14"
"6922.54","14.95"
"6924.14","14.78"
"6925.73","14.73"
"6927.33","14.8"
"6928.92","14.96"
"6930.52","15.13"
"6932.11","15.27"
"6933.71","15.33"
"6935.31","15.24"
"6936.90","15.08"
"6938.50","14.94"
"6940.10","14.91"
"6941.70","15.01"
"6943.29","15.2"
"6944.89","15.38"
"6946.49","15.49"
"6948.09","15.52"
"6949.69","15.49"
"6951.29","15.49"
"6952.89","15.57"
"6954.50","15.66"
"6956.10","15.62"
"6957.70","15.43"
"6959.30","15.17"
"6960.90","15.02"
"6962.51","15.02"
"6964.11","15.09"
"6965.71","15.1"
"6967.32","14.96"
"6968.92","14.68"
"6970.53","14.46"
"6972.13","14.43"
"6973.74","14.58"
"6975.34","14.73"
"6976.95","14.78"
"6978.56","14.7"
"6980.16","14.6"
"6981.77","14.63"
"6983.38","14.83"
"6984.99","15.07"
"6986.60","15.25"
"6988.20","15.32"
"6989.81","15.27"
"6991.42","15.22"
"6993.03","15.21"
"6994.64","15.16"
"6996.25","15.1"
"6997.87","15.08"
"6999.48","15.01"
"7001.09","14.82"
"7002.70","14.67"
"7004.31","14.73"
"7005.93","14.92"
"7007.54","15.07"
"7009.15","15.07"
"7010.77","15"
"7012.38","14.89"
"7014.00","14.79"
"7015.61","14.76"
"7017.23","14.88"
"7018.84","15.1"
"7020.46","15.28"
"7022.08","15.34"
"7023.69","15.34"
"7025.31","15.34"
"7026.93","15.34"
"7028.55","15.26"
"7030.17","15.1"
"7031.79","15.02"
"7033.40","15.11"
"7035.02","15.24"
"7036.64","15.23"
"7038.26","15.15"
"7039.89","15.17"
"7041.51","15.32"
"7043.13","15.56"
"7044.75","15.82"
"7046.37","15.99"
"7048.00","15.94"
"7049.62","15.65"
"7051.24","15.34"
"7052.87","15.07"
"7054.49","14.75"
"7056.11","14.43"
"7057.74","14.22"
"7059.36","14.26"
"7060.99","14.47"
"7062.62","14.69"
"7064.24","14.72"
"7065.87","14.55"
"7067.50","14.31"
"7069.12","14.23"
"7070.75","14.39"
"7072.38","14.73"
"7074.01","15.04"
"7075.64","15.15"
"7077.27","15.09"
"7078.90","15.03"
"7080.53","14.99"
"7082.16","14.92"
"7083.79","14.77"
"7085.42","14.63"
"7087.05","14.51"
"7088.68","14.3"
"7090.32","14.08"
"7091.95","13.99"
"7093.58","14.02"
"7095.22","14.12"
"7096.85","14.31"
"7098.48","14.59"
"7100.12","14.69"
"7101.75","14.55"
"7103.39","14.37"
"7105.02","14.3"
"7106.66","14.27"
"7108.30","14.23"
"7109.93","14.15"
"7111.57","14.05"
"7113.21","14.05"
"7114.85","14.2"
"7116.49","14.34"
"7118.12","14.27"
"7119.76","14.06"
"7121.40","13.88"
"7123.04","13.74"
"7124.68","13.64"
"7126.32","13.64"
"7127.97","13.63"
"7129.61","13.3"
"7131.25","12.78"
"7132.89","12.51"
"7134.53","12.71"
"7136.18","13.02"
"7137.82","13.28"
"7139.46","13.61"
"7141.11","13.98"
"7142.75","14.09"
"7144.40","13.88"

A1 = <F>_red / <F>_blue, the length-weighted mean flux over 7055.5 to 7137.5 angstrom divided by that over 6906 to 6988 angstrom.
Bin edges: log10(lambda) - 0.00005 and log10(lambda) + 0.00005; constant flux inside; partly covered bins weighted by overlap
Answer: 0.94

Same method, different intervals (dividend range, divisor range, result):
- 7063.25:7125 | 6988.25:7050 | 0.95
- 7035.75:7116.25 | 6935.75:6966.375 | 0.96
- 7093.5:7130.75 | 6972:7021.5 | 0.94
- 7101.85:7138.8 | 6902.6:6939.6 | 0.91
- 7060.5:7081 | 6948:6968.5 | 0.96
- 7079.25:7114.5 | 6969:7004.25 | 0.97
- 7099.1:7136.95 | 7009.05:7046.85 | 0.91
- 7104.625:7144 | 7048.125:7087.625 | 0.93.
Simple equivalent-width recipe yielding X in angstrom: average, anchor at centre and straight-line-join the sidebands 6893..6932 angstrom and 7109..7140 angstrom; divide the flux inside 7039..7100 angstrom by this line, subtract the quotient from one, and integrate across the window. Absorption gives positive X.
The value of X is -3.28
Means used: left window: 15.2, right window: 13.6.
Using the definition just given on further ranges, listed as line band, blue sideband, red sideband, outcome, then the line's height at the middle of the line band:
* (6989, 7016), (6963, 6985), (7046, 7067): -0.3 angstrom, 14.8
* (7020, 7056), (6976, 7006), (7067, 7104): -1.4 angstrom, 14.8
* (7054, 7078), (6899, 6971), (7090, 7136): -0.6 angstrom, 14.3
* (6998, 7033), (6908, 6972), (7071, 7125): -0.6 angstrom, 14.8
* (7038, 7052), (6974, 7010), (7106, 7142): -1.1 angstrom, 14.5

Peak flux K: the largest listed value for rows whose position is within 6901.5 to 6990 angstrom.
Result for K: 15.66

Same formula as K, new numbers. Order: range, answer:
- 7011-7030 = 15.34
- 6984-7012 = 15.32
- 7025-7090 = 15.99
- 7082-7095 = 14.92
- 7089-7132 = 14.69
